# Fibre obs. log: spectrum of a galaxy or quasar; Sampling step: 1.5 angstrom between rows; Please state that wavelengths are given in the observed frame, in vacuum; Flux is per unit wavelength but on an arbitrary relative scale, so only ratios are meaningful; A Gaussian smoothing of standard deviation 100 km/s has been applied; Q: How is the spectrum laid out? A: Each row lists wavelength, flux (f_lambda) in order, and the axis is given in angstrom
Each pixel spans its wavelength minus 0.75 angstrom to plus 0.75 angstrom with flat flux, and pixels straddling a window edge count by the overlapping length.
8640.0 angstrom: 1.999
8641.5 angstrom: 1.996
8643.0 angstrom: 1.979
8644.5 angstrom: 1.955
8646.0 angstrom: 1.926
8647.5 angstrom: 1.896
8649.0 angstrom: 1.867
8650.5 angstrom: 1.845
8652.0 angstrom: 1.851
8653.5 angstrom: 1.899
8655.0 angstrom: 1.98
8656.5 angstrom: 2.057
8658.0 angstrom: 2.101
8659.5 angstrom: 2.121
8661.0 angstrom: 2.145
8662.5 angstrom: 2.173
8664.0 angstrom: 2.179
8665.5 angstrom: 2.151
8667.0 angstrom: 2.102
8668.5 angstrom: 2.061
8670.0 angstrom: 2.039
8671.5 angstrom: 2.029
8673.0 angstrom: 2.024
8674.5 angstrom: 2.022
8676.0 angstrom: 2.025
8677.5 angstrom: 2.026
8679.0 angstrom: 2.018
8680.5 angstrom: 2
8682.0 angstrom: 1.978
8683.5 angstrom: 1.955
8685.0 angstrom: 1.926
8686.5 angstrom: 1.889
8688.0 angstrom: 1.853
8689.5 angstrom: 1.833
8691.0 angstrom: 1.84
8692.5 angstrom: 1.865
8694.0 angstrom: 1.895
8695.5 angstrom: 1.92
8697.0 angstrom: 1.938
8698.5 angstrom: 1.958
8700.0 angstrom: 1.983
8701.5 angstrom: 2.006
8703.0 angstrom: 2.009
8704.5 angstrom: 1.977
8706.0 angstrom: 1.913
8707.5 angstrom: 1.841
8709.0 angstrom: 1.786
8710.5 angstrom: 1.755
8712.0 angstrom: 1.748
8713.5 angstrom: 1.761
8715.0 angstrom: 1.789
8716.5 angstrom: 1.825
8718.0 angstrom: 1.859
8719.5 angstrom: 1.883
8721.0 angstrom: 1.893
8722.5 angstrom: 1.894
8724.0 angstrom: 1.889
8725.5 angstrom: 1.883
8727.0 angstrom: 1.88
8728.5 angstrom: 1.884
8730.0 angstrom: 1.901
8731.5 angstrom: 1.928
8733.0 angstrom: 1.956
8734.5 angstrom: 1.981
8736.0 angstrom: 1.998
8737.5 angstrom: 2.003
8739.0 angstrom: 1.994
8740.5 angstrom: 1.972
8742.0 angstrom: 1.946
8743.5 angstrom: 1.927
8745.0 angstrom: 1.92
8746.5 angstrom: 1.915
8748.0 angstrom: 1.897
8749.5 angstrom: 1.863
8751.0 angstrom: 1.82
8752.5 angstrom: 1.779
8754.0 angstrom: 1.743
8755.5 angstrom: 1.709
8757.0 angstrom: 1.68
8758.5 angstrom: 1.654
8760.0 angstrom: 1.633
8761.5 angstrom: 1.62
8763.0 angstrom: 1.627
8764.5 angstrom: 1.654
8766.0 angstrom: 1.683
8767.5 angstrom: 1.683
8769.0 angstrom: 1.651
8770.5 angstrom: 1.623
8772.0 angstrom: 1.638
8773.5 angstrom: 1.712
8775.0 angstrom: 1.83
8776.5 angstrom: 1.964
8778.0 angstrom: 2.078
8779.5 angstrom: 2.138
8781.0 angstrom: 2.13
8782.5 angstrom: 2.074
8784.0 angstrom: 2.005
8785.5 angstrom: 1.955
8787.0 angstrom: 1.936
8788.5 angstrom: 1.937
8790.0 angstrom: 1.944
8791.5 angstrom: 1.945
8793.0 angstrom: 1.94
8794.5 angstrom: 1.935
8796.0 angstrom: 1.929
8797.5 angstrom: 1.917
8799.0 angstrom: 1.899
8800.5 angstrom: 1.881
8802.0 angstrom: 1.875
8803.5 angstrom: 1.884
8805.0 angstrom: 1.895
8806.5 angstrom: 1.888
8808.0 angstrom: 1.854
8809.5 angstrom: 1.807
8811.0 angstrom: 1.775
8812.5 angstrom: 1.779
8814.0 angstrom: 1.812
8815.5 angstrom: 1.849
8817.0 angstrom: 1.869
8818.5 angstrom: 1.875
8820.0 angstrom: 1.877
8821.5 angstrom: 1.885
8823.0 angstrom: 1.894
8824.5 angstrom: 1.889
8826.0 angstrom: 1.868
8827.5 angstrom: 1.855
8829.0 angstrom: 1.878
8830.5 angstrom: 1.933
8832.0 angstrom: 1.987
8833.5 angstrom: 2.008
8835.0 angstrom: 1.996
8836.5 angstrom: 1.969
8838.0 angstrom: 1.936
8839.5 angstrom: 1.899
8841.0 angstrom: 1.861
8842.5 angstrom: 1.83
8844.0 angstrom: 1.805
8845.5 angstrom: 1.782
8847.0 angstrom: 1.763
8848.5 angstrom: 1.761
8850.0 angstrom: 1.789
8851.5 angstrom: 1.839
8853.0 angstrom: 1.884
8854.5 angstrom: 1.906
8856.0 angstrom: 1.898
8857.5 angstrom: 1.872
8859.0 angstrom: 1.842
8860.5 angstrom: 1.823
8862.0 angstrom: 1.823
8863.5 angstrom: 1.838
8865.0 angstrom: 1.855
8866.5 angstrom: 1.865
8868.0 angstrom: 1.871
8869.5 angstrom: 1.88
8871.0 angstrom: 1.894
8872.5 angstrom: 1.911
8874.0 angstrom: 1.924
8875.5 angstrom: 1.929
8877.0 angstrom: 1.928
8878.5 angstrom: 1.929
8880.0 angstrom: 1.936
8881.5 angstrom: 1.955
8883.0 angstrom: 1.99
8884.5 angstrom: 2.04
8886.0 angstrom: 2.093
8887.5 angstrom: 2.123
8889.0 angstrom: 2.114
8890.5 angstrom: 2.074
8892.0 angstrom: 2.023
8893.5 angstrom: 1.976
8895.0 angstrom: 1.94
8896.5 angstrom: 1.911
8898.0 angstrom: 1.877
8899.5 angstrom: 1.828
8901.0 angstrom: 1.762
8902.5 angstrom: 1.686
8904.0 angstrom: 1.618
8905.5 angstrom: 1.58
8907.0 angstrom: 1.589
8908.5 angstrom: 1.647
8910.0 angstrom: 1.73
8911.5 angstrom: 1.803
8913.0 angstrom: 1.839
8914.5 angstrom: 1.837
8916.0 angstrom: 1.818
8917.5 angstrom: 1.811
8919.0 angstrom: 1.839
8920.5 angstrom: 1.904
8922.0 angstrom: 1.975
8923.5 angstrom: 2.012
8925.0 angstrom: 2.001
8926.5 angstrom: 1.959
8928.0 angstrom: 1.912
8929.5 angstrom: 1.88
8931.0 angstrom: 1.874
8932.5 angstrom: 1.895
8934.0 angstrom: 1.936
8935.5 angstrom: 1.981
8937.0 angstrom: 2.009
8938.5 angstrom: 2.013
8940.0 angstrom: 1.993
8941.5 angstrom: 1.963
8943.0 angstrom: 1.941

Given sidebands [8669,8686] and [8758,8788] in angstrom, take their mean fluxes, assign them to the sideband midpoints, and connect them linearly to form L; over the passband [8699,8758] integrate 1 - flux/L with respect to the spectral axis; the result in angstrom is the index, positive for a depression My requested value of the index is 0.7 angstrom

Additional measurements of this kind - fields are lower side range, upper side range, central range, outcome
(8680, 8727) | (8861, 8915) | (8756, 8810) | 1.1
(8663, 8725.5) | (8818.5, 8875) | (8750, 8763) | 1.4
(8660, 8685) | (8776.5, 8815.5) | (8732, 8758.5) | 1.3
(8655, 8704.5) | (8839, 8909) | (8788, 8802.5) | 0.0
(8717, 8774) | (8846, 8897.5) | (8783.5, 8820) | -0.5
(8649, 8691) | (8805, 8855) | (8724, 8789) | 2.5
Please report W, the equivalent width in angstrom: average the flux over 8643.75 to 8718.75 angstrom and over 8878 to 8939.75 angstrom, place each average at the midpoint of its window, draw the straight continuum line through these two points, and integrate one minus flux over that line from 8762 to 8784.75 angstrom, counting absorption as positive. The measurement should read 1.2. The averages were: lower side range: 1.95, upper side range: 1.9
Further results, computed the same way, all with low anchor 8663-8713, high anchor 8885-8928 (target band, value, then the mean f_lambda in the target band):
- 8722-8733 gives 0.2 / 1.9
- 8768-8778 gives 0.8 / 1.76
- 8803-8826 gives 0.6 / 1.86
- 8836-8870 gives 0.8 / 1.85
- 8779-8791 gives -0.6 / 2.01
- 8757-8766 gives 1.3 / 1.64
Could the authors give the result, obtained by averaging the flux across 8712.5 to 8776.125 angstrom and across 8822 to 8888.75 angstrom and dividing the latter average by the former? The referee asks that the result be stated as 1.04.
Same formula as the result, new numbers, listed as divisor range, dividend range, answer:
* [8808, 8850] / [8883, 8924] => 1.00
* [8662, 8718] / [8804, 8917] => 0.96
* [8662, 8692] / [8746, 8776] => 0.86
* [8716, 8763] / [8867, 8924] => 1.01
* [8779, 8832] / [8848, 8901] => 1.00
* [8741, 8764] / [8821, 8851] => 1.05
